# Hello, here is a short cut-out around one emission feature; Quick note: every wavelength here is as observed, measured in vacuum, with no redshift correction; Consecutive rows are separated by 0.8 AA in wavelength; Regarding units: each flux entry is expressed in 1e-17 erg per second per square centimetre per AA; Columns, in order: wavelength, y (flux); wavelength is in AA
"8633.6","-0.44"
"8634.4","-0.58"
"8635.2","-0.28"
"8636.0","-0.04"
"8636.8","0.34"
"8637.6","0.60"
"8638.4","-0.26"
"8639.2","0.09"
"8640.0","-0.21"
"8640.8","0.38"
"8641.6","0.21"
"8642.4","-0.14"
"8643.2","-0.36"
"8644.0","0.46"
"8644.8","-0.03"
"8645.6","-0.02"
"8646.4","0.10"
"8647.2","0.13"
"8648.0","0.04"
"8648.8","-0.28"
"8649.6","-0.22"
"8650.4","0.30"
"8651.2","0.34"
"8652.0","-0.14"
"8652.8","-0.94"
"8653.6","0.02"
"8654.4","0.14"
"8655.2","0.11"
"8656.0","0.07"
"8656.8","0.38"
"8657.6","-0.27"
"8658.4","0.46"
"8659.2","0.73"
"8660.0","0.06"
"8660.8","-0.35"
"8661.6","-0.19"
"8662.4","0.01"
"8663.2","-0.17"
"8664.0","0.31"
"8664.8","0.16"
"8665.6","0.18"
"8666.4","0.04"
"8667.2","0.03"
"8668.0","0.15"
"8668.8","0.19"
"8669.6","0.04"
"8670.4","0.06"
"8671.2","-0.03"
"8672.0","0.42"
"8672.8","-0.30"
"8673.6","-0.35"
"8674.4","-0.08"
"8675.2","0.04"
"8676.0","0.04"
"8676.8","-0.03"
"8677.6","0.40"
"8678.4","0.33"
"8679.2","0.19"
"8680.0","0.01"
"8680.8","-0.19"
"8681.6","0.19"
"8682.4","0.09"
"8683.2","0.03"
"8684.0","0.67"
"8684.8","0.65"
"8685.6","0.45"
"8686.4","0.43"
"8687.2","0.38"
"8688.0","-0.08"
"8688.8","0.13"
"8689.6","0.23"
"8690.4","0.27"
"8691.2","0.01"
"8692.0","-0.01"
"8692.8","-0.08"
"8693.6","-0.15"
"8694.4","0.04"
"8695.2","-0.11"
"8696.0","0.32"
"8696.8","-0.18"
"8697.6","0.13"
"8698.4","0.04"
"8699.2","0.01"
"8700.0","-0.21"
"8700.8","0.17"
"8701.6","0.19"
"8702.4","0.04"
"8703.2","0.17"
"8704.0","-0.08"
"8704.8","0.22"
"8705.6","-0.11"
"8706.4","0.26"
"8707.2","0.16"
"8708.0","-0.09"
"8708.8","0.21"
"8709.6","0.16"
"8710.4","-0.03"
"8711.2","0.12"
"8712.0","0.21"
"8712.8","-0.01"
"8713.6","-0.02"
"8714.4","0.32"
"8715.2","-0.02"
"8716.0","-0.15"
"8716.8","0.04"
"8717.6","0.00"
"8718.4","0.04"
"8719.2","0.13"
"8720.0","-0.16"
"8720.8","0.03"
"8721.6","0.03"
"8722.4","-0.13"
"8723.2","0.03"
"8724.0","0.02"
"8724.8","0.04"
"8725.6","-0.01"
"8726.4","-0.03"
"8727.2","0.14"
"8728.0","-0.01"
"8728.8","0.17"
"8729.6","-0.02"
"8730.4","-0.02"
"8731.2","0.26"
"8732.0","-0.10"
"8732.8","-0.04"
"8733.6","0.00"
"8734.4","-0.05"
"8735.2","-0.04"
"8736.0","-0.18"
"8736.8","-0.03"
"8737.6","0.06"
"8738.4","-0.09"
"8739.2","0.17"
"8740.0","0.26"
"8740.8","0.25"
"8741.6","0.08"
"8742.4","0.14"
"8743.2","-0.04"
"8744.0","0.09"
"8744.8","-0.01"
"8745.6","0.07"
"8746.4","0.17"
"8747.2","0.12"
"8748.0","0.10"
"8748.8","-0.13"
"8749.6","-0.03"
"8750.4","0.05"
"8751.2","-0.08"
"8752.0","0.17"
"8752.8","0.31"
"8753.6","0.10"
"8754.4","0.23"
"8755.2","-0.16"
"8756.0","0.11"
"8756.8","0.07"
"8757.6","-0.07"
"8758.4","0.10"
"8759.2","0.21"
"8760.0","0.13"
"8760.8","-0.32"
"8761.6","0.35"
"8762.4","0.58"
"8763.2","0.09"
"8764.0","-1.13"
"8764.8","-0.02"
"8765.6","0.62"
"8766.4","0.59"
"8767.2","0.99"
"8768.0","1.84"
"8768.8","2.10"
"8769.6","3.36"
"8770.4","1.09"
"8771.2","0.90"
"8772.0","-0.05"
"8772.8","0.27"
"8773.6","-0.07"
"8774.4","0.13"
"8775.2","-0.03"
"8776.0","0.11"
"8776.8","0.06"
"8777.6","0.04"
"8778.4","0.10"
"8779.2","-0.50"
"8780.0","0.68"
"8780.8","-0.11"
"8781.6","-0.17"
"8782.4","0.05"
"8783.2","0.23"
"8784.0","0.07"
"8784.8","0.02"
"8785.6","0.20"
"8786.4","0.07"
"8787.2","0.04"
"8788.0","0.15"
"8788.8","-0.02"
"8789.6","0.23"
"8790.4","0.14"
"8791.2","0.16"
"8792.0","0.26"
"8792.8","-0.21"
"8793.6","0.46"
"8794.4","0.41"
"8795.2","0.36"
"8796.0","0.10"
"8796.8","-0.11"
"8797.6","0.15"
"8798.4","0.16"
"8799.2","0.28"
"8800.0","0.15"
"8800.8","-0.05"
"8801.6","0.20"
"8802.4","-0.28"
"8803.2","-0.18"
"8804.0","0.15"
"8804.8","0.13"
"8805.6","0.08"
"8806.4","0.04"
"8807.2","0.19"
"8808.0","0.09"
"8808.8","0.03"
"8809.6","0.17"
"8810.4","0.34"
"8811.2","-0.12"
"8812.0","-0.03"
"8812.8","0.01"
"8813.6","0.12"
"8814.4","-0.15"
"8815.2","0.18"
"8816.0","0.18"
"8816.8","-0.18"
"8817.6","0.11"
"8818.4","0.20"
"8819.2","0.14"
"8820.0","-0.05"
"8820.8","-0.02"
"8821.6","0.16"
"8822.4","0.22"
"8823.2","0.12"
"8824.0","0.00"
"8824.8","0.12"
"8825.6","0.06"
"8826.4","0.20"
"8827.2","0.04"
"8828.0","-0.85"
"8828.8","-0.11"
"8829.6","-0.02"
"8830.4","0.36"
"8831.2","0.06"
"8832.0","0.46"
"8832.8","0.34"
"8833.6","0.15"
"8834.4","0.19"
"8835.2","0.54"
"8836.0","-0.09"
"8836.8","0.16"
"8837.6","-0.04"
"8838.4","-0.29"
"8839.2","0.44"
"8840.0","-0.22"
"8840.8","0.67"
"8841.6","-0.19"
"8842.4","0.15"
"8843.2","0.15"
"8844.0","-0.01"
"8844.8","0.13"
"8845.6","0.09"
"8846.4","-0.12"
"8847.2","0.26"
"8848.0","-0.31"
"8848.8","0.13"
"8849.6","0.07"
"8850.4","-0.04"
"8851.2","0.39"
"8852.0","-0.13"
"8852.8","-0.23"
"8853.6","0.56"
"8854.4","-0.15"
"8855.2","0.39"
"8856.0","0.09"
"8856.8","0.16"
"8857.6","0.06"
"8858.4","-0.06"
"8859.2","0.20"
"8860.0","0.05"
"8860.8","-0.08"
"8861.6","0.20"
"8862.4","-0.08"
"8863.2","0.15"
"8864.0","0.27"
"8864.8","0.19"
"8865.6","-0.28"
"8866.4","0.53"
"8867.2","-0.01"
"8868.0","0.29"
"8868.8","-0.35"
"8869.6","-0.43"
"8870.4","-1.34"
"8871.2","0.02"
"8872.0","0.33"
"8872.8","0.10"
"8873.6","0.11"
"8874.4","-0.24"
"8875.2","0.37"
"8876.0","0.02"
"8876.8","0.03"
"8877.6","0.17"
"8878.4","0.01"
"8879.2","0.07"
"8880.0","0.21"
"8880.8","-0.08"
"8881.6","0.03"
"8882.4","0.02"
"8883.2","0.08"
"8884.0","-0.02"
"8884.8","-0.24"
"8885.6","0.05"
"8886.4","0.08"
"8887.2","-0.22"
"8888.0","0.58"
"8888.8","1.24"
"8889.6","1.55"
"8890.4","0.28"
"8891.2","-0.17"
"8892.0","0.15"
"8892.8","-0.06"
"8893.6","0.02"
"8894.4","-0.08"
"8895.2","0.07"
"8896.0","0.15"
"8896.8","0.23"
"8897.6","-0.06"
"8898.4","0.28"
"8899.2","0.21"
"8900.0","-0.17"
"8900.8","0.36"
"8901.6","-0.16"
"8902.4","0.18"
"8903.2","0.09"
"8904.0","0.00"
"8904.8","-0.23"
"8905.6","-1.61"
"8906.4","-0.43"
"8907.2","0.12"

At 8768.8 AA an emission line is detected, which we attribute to [O III]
